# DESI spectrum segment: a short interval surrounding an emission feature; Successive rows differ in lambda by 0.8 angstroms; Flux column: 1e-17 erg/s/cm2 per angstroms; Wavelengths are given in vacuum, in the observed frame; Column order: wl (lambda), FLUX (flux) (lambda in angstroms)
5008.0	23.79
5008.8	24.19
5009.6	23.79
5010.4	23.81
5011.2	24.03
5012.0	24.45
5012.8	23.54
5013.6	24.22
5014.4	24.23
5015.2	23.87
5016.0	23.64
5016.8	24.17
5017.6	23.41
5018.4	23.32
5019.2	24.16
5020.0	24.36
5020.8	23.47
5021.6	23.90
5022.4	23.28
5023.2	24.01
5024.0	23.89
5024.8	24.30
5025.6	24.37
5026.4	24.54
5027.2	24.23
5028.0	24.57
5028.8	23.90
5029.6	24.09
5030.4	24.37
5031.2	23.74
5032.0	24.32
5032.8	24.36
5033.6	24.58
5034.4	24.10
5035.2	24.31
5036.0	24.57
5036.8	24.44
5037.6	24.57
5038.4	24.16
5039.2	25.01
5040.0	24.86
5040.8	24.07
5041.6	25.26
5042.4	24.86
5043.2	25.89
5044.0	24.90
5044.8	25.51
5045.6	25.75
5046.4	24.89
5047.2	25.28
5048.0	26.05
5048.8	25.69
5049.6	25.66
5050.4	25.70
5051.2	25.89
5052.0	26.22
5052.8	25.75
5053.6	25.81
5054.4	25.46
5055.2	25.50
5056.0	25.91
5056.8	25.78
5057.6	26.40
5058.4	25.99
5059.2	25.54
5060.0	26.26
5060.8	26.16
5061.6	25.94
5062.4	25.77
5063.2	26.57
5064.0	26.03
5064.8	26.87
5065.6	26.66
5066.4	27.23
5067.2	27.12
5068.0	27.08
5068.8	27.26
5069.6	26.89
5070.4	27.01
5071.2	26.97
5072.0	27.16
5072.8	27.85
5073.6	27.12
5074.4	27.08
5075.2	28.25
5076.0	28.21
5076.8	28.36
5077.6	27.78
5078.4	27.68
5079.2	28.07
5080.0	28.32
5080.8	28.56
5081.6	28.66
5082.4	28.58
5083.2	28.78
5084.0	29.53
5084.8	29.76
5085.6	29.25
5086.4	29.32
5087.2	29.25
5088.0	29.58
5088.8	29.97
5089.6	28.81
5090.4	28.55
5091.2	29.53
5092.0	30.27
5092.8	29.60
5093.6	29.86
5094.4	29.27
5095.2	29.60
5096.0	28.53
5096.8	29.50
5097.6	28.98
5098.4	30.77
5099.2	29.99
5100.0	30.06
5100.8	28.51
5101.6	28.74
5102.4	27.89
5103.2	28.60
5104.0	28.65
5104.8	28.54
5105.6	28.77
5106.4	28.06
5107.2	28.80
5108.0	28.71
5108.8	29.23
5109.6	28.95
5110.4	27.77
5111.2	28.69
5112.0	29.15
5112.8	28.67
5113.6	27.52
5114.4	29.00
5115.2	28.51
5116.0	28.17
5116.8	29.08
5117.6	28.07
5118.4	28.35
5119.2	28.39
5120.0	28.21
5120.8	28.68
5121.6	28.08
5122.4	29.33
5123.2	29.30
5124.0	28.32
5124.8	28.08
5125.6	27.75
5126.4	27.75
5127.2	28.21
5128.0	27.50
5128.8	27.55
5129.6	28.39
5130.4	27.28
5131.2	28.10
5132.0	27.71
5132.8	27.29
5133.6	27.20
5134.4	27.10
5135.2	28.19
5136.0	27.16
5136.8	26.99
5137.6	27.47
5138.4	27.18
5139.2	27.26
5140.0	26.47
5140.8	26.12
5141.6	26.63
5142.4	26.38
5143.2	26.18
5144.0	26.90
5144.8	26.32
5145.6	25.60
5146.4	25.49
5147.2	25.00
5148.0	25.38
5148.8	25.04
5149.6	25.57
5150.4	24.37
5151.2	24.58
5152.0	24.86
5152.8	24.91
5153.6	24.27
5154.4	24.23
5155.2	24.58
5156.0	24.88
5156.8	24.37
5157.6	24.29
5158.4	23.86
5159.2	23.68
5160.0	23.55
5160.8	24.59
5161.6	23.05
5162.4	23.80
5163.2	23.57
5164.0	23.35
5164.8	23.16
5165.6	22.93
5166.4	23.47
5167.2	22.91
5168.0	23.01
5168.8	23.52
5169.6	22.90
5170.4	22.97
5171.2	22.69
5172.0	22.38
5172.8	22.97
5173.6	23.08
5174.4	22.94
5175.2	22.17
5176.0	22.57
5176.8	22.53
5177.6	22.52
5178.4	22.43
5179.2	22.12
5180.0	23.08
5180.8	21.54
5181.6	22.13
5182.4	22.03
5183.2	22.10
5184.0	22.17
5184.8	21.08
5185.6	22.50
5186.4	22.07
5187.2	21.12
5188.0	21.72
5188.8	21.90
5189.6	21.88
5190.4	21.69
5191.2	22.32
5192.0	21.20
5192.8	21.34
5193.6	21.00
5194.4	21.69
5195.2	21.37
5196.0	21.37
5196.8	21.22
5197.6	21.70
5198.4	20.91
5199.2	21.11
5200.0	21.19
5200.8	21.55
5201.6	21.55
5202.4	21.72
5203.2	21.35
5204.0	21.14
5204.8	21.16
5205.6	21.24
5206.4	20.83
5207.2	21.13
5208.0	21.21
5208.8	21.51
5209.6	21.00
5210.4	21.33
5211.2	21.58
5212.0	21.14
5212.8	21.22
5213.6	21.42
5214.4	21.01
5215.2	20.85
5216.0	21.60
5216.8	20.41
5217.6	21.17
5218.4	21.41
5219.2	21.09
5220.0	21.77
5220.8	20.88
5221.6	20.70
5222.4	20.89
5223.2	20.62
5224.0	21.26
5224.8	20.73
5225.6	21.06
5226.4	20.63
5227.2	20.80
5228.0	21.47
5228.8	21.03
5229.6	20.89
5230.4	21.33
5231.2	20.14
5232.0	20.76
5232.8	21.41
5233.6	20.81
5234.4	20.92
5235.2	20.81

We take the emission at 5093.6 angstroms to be C III] 1909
